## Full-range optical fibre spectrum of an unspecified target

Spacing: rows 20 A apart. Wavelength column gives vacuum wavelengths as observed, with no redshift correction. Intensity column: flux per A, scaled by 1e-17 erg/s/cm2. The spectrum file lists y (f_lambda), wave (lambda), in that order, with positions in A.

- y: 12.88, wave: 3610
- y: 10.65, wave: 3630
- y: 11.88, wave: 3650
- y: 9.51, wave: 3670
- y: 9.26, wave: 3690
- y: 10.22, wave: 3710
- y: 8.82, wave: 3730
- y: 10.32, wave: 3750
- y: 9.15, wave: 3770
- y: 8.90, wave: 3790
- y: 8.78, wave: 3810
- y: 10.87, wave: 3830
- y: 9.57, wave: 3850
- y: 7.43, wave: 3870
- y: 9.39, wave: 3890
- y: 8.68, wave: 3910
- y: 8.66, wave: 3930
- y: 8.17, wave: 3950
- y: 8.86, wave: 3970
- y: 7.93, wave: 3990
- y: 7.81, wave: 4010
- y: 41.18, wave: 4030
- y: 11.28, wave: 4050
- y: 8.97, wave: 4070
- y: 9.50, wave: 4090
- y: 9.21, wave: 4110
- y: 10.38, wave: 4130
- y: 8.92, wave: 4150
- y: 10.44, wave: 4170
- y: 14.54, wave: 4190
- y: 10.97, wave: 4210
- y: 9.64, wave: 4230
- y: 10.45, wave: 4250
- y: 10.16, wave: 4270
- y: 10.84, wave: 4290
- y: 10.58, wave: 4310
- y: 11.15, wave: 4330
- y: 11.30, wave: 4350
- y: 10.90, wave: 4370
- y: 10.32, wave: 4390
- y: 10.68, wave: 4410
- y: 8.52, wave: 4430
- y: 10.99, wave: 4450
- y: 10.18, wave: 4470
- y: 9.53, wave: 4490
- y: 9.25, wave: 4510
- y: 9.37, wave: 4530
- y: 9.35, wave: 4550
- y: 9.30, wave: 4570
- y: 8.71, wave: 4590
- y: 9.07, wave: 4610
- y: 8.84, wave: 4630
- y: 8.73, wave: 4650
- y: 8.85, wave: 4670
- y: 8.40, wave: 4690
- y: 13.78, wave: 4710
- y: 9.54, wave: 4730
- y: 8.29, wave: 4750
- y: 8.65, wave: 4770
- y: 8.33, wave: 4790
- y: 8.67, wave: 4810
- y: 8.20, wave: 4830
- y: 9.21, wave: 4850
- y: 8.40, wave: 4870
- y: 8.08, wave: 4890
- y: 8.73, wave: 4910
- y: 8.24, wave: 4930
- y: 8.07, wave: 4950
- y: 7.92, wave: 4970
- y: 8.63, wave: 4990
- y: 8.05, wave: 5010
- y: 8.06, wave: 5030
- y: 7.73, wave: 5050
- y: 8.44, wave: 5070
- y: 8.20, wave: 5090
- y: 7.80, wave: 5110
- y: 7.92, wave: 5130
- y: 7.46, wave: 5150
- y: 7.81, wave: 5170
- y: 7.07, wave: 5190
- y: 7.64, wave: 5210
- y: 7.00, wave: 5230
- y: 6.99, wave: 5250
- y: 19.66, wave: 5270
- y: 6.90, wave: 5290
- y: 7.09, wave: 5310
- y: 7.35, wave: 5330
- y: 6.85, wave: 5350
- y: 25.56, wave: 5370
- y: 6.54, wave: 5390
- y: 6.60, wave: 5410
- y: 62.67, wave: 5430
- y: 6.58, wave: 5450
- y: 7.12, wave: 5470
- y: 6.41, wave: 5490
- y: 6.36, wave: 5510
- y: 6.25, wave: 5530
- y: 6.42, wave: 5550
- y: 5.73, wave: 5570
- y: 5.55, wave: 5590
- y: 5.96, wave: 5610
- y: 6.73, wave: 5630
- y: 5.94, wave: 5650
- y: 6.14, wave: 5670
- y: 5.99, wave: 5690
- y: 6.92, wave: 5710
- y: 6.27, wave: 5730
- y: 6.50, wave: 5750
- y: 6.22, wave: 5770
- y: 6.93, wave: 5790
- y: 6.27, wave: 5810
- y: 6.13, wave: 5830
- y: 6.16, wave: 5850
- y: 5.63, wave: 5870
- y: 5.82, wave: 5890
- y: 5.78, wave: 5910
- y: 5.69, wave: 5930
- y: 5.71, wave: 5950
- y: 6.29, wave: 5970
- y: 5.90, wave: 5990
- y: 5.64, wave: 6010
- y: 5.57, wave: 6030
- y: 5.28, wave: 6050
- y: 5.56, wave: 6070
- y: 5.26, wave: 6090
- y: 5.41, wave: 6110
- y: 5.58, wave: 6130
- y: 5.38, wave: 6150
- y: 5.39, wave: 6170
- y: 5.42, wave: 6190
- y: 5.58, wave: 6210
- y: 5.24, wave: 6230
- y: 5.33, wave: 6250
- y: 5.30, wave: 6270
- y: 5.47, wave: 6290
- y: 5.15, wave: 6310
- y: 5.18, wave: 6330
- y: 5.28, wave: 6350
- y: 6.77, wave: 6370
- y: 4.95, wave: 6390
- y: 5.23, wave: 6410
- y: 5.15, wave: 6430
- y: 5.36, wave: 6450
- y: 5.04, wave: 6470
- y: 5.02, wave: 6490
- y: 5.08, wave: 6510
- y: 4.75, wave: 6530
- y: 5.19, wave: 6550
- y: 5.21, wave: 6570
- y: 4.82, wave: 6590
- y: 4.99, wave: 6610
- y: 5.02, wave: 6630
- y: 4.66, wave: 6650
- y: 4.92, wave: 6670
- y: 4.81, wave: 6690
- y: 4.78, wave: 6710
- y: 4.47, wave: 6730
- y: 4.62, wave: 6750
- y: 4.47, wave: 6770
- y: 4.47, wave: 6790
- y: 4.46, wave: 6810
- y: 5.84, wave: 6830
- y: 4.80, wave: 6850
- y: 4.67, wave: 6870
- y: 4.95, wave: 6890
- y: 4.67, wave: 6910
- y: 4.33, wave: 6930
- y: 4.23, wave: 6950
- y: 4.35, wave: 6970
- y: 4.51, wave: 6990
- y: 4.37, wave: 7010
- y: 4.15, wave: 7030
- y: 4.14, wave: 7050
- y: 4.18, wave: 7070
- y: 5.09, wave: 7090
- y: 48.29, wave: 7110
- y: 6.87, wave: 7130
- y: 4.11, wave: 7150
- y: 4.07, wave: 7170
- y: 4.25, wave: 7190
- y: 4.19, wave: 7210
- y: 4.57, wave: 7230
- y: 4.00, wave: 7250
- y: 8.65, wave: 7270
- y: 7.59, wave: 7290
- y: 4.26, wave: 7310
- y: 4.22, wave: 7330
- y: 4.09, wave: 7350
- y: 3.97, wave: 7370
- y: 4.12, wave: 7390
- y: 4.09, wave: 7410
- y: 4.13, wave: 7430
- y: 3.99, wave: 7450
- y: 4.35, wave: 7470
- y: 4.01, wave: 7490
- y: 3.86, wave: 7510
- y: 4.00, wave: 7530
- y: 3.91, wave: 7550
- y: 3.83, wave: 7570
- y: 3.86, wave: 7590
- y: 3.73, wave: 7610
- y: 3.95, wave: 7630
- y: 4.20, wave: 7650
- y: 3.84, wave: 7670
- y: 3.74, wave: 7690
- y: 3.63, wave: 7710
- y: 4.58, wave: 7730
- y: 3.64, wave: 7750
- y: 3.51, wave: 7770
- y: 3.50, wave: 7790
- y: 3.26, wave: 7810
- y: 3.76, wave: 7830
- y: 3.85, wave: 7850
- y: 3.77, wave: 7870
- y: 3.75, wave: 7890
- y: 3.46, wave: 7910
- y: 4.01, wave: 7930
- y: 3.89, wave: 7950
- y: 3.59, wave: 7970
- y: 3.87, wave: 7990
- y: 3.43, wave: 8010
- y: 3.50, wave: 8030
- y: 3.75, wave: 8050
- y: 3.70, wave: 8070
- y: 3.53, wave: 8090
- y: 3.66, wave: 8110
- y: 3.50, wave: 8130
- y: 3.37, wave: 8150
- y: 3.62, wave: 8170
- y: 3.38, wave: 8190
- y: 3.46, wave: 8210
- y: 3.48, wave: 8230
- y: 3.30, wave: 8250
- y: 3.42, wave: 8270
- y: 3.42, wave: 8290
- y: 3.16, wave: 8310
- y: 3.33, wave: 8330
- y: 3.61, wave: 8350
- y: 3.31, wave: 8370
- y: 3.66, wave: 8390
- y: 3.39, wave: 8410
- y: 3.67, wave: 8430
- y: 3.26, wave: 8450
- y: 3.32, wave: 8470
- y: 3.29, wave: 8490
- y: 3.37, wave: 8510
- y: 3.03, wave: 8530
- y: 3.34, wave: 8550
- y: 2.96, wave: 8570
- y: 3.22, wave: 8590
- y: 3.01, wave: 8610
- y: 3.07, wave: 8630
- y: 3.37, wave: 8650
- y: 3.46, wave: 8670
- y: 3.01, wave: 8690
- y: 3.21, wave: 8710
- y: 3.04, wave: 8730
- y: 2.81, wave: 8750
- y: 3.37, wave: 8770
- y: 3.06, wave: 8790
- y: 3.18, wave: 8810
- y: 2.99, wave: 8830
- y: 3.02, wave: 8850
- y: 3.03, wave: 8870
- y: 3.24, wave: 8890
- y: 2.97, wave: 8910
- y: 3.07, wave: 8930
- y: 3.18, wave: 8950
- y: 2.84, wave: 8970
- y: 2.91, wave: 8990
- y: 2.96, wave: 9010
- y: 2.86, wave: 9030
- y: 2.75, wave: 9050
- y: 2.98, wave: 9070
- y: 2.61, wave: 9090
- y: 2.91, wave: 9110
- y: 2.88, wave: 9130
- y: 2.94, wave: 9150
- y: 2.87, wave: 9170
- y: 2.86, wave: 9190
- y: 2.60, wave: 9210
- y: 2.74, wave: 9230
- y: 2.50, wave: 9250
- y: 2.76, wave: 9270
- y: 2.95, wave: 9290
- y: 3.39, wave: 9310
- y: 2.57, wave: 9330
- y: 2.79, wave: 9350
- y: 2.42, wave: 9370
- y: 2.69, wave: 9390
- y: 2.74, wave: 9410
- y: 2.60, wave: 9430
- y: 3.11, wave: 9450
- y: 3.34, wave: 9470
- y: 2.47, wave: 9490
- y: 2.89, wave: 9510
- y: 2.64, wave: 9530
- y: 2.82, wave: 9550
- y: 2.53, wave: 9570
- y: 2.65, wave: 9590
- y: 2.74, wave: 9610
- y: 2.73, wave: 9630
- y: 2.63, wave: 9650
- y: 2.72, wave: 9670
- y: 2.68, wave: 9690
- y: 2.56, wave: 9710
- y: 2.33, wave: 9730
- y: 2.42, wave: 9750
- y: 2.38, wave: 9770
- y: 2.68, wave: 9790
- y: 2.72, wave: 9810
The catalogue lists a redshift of 0.08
